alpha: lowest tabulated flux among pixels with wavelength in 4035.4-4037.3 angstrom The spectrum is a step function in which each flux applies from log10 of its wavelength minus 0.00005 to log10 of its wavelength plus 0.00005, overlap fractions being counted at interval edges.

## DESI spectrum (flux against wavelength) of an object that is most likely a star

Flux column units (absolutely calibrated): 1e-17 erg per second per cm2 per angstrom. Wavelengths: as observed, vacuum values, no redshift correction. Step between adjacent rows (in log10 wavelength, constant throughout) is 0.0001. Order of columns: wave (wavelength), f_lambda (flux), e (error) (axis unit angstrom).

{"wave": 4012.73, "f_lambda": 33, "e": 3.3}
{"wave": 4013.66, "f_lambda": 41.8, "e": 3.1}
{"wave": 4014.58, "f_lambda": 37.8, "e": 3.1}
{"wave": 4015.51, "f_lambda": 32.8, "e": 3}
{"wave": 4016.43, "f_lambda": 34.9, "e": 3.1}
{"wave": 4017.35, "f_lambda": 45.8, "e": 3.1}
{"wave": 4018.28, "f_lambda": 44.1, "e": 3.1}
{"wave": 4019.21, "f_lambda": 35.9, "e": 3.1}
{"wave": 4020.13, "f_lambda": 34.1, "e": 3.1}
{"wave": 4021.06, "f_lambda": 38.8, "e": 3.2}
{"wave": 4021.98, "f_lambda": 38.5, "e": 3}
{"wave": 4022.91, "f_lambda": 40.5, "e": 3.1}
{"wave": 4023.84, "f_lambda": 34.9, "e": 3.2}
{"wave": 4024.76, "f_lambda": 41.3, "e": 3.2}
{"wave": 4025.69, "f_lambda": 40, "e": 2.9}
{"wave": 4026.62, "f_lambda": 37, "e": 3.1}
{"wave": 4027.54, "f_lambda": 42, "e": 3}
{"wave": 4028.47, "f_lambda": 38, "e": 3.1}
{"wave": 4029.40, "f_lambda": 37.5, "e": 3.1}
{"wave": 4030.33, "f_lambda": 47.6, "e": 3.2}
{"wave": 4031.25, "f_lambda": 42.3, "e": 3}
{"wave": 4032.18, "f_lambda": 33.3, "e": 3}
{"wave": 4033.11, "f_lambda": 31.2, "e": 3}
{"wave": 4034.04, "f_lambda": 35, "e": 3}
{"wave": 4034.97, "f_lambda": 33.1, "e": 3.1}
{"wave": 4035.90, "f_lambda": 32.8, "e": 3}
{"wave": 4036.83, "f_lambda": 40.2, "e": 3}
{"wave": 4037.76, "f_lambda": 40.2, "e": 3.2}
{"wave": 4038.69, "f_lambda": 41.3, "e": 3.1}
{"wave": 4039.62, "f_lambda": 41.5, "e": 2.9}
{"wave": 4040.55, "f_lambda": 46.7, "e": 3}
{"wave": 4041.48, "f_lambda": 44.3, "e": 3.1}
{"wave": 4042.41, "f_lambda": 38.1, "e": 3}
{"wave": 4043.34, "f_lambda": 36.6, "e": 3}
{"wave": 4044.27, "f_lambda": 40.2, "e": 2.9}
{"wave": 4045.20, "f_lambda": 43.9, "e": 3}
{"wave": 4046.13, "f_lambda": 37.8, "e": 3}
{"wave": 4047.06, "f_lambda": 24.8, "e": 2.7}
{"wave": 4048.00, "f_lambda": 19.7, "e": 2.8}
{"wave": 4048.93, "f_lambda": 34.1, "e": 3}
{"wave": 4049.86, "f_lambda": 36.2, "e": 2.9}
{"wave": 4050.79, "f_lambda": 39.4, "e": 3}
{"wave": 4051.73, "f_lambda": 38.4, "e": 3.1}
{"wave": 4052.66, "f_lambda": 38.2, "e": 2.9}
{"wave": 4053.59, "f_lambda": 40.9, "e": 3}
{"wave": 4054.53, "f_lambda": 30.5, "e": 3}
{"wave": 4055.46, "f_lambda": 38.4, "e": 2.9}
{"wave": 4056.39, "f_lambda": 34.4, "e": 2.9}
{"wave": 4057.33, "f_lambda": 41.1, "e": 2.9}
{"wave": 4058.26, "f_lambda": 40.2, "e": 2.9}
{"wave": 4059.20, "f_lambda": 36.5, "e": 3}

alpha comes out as 32.8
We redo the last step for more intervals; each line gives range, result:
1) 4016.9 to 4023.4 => 34.1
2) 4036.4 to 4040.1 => 40.2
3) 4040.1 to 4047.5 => 24.8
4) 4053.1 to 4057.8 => 30.5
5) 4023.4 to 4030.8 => 34.9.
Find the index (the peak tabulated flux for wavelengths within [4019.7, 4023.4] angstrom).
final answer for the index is 40.5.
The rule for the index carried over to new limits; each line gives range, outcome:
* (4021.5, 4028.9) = 42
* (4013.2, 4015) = 41.8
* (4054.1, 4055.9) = 38.4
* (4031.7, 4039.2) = 41.3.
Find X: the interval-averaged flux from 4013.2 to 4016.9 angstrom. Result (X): 36.9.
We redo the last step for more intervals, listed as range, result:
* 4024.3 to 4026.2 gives 40.5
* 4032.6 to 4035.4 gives 33.1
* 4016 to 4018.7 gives 41.6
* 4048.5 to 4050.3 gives 35.2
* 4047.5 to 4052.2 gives 33.5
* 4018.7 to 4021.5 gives 36.3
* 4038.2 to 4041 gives 43.1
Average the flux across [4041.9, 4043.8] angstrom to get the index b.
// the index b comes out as 37.5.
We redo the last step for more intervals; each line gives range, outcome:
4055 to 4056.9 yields 36.4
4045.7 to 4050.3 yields 30.4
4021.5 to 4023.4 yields 39.4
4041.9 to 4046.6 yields 39.4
